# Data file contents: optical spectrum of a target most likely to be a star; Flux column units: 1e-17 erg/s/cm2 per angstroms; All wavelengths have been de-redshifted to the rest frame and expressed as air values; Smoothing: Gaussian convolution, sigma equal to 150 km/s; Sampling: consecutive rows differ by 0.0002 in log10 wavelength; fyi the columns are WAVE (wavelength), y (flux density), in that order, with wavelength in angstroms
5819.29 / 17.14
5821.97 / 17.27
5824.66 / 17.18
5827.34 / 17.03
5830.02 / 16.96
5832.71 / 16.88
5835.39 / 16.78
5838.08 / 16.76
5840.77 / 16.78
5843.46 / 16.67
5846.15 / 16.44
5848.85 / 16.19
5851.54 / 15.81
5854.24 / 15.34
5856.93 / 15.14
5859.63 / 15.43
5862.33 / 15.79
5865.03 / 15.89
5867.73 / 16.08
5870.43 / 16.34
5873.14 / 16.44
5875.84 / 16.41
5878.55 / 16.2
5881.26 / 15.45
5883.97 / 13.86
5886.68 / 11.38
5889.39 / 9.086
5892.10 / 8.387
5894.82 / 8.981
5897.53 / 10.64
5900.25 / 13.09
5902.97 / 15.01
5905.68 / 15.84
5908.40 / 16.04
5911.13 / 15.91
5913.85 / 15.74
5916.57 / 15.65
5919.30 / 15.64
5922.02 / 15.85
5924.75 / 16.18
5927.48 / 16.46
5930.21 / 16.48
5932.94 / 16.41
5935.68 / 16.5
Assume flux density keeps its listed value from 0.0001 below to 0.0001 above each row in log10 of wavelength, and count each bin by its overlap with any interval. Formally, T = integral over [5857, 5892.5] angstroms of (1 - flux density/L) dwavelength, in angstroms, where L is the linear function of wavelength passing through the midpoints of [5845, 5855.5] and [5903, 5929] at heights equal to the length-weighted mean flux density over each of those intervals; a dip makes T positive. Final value 3.0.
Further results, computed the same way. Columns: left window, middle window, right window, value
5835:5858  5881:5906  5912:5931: 6.5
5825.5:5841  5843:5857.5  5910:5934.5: 0.7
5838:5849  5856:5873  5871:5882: 0.5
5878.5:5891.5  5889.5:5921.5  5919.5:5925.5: 2.1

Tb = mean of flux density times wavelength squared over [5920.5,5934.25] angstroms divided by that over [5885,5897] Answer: 1.71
